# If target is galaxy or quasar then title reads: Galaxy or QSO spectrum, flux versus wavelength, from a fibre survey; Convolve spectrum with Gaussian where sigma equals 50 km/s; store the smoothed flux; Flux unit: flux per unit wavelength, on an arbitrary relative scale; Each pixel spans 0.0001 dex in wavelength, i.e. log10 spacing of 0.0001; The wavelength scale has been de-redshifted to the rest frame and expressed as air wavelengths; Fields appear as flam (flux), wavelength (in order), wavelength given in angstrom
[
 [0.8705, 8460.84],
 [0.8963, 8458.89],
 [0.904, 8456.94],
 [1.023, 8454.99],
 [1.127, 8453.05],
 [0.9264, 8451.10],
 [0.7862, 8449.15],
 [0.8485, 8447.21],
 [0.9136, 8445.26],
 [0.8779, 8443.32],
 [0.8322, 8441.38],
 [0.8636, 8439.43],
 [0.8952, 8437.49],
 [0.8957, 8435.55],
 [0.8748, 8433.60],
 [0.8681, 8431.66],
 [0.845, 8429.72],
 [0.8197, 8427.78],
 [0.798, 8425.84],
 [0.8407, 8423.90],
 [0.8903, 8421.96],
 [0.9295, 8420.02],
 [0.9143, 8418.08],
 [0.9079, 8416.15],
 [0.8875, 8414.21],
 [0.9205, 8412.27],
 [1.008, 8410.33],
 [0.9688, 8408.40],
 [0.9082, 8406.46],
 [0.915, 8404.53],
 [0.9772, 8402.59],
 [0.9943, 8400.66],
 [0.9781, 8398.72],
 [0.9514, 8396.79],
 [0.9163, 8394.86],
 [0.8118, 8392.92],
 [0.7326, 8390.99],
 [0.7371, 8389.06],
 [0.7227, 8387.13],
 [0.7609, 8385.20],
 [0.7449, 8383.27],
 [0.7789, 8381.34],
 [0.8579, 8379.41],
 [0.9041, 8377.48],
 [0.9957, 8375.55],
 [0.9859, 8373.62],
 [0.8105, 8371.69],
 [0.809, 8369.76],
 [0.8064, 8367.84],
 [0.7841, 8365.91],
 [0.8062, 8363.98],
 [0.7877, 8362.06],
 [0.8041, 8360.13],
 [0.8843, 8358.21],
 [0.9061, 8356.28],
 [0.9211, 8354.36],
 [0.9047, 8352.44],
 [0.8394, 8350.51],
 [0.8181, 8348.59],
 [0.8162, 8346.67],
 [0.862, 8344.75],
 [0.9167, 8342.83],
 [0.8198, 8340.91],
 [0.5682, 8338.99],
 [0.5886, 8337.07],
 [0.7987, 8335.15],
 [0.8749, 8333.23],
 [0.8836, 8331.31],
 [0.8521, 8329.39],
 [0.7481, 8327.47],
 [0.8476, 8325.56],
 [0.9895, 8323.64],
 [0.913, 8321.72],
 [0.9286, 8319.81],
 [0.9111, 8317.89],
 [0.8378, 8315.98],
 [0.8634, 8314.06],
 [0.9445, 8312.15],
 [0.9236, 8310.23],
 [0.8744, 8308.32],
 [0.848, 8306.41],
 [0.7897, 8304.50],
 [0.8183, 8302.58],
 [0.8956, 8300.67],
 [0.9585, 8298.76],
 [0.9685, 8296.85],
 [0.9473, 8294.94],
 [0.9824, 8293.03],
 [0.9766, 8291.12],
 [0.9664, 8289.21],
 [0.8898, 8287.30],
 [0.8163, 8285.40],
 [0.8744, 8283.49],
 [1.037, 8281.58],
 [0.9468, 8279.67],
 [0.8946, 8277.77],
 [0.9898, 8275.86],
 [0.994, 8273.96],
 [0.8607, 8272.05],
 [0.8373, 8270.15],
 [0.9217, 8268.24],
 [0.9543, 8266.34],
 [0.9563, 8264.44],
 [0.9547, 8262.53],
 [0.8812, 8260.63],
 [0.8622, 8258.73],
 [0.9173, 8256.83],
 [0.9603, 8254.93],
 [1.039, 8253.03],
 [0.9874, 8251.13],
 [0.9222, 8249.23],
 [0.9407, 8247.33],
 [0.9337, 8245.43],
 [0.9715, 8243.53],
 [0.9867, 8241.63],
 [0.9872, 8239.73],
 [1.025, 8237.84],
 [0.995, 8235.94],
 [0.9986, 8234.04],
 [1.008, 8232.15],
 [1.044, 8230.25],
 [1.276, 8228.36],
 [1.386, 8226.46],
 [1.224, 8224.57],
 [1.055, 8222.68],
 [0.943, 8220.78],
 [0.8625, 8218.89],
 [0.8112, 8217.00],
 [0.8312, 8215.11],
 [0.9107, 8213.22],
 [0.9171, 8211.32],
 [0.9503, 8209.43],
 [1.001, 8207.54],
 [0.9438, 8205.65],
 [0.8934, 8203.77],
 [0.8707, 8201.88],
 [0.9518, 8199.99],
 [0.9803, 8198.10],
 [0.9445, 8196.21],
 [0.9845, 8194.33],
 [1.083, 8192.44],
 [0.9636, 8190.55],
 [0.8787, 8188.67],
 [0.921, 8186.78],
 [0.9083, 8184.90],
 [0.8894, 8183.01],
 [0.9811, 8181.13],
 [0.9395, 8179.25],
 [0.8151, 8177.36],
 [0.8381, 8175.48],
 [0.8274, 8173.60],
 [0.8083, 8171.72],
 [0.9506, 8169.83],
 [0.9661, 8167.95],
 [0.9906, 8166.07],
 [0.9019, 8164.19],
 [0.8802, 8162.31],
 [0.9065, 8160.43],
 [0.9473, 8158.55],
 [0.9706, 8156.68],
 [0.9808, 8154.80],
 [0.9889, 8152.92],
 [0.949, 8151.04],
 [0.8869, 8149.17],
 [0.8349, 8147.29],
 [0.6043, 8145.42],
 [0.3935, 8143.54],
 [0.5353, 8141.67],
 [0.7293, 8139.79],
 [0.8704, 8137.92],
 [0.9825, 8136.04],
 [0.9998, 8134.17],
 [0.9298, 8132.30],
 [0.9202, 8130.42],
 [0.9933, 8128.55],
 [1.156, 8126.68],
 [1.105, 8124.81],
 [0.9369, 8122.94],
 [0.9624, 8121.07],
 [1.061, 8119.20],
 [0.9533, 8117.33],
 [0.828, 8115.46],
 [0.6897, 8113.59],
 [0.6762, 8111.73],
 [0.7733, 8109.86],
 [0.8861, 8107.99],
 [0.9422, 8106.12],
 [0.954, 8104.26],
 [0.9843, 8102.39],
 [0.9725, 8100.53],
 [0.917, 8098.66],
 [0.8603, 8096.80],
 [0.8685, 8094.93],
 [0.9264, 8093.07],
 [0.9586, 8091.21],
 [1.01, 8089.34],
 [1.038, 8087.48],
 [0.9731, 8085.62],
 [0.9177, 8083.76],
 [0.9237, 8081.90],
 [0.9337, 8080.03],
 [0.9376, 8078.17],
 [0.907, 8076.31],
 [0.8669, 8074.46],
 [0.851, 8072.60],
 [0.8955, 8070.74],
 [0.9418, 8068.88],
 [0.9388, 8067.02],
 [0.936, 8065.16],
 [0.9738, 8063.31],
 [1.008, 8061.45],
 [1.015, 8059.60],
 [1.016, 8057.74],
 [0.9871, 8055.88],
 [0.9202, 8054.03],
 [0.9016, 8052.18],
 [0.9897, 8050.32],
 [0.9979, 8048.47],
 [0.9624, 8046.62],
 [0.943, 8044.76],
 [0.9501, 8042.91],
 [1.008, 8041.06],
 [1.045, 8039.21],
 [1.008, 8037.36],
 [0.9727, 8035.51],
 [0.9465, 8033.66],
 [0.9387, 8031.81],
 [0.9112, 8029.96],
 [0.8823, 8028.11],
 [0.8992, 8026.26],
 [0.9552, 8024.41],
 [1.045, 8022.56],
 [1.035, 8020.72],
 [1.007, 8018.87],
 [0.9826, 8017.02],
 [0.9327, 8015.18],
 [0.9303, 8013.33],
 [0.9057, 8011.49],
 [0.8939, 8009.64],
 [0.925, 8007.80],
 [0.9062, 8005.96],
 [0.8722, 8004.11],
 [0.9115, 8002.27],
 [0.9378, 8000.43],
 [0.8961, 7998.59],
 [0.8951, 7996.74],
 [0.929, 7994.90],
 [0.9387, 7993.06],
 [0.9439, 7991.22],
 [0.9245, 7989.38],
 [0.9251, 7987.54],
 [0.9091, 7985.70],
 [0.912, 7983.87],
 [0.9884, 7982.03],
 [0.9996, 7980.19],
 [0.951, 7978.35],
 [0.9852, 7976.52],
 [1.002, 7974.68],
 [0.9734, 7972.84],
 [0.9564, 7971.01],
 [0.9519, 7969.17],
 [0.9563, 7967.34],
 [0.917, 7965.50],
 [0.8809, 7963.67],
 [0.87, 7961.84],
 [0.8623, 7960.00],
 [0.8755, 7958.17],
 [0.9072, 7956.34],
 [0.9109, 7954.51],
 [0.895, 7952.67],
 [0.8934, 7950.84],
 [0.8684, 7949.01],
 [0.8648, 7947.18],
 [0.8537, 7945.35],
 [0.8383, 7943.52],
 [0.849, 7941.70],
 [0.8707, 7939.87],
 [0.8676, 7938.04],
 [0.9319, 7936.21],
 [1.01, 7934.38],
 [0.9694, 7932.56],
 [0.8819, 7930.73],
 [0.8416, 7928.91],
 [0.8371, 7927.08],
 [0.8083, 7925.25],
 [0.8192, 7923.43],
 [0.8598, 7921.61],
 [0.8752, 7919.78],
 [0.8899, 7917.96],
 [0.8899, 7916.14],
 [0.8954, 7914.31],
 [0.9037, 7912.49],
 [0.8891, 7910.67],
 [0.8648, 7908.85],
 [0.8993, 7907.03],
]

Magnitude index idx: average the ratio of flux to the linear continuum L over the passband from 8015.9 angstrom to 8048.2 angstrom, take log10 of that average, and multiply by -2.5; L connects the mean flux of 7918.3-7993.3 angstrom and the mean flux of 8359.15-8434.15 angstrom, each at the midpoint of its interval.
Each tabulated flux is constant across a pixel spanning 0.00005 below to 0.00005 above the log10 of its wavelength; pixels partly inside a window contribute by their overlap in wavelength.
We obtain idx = -0.08 mag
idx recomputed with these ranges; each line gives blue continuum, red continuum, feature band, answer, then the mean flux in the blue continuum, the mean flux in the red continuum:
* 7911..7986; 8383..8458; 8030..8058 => -0.08 mag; 0.903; 0.886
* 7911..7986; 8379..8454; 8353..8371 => 0.06 mag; 0.903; 0.878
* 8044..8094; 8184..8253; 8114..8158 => 0.08 mag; 0.951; 0.981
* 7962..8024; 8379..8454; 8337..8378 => 0.06 mag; 0.942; 0.878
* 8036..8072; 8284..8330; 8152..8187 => 0.02 mag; 0.969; 0.896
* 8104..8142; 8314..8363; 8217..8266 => -0.15 mag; 0.904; 0.841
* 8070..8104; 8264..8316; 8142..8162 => 0.11 mag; 0.931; 0.914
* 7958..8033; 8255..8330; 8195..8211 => -0.03 mag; 0.935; 0.908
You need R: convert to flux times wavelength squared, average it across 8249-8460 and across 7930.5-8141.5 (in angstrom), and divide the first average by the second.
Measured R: 1.03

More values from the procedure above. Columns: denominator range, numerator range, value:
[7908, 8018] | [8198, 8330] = 1.12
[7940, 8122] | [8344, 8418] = 1.02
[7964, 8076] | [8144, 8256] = 1.05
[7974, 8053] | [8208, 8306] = 1.07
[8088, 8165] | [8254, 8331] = 1.06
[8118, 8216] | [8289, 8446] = 1.00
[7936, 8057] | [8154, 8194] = 1.03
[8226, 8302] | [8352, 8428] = 0.93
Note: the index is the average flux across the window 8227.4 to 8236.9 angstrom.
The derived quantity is 1.06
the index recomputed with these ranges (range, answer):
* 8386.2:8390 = 0.73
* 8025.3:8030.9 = 0.897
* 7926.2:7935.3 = 0.908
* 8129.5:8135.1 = 0.949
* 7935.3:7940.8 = 0.889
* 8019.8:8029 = 0.964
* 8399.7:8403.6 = 0.985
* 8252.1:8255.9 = 0.999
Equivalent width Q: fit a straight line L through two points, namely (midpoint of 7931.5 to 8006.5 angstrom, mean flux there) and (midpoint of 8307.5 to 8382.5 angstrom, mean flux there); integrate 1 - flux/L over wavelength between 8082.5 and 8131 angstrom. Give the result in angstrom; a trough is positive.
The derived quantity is -2.2 angstrom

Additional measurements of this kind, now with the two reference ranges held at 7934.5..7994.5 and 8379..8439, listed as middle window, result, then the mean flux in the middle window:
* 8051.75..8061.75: -0.8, 0.977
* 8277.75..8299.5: -1.4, 0.94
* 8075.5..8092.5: -1.0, 0.955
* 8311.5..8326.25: -0.4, 0.905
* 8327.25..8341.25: 1.8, 0.765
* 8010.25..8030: -0.9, 0.954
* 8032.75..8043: -0.9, 0.992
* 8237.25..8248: -1.0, 0.973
